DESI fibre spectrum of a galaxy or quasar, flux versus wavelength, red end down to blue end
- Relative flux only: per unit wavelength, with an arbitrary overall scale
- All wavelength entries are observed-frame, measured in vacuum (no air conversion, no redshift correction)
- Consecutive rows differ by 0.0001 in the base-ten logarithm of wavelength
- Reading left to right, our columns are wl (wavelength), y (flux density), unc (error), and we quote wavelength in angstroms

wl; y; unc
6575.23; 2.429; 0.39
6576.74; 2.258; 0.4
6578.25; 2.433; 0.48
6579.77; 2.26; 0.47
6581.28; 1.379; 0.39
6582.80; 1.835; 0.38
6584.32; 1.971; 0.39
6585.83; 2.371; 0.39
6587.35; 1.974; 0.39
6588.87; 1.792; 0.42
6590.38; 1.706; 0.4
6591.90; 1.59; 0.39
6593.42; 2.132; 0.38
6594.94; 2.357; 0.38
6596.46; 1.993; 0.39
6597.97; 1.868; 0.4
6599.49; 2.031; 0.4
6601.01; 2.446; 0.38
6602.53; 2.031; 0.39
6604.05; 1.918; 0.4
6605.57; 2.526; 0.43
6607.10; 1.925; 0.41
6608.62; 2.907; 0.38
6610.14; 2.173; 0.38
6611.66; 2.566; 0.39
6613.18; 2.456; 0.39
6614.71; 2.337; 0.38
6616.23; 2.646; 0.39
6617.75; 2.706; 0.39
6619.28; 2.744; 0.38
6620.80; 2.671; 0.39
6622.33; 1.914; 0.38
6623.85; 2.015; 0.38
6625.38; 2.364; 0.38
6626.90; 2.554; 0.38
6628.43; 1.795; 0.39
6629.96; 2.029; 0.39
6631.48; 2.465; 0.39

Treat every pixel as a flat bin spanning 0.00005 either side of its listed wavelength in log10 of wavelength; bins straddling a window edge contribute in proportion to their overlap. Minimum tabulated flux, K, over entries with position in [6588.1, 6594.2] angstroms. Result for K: 1.59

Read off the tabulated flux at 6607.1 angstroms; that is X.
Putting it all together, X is 1.925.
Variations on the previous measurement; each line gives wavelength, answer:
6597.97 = 1.868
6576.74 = 2.258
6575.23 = 2.429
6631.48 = 2.465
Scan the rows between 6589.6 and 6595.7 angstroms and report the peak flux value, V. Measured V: 2.357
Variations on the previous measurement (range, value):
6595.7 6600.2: 2.031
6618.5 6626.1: 2.744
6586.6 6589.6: 1.974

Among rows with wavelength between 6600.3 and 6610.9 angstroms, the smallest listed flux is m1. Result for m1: 1.918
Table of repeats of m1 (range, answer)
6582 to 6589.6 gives 1.792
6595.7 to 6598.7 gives 1.868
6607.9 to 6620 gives 2.173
